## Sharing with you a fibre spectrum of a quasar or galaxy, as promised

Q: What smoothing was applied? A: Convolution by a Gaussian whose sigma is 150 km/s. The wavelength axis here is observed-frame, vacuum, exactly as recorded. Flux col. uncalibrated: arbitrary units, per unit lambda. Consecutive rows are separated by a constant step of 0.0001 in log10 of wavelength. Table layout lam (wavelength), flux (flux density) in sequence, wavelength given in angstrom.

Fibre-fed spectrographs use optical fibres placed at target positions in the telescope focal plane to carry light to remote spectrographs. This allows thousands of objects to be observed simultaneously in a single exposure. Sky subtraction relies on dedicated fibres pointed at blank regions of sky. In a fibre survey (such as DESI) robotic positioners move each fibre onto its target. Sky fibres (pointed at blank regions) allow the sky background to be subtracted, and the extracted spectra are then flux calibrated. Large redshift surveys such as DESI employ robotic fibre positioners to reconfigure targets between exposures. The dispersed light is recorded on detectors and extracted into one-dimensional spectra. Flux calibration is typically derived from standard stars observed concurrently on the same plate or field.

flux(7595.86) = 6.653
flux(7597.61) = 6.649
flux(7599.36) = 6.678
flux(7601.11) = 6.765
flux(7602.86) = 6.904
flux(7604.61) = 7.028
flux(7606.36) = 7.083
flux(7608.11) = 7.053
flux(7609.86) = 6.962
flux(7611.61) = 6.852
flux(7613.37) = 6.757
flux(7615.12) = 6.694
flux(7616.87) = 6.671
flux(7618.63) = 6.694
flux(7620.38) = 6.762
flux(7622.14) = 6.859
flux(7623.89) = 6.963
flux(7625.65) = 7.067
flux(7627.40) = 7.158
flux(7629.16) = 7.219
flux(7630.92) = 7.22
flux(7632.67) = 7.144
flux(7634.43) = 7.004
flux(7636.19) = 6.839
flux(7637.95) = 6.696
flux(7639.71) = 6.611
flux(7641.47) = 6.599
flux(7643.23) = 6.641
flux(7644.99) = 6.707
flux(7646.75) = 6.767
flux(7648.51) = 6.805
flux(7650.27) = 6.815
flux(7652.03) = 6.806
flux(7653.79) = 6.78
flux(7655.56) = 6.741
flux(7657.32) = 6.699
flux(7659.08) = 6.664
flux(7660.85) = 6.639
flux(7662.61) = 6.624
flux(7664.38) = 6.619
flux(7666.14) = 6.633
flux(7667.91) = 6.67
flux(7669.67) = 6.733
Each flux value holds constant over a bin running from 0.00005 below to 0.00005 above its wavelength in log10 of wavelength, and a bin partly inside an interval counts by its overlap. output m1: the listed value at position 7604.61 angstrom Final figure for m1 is 7.028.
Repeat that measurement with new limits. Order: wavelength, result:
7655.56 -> 6.741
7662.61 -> 6.624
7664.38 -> 6.619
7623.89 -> 6.963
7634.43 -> 7.004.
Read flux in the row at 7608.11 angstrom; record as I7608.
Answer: 7.053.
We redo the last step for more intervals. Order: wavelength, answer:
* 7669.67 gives 6.733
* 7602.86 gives 6.904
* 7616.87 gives 6.671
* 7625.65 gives 7.067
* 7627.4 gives 7.158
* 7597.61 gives 6.649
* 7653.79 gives 6.78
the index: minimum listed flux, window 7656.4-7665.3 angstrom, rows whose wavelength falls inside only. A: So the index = 6.619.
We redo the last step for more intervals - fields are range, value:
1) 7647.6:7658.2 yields 6.699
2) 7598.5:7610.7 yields 6.678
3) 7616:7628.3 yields 6.671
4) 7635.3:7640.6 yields 6.611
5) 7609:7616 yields 6.694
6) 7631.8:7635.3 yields 7.004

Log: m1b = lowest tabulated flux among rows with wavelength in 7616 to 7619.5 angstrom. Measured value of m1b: 6.671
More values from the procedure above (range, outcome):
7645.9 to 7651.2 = 6.767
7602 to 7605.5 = 6.904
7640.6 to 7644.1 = 6.599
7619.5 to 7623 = 6.762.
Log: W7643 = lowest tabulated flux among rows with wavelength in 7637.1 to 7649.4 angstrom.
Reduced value 6.599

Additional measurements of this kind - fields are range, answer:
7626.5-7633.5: 7.144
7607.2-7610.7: 6.962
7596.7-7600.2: 6.649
